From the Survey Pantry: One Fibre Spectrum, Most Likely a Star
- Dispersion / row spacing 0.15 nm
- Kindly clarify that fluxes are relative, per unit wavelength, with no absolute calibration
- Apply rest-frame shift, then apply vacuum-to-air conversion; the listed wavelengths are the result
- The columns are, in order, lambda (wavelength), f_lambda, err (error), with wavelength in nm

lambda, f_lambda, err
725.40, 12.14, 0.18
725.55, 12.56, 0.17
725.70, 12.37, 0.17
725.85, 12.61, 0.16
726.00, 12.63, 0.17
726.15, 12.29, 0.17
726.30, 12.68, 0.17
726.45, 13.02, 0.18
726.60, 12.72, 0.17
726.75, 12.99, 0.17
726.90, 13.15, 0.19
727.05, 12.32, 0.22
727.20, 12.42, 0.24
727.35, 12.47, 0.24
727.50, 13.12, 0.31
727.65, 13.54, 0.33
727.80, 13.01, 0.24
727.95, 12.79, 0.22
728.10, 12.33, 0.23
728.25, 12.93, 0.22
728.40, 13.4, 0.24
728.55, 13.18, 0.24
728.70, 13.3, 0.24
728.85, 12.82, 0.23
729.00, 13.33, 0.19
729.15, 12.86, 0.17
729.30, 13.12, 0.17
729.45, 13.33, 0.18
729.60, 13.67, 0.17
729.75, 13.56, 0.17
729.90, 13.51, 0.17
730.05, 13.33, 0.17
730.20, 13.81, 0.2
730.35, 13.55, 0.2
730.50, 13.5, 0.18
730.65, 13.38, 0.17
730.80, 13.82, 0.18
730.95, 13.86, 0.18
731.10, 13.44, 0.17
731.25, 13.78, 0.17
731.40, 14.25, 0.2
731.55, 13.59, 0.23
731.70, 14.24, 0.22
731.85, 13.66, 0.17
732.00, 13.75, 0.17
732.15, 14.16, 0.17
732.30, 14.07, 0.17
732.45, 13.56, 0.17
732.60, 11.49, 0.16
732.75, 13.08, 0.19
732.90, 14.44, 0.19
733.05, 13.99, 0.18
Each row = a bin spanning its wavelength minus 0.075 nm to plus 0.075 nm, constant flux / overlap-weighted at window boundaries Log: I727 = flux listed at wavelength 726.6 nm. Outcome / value 12.72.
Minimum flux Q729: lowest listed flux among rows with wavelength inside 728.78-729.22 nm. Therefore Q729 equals 12.82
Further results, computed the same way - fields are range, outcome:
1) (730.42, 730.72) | 13.38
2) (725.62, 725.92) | 12.37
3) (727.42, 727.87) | 13.01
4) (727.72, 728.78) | 12.33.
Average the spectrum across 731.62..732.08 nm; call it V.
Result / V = 13.9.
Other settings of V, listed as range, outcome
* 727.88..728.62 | 12.9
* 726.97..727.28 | 12.4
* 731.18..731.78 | 14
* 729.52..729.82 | 13.6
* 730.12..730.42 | 13.7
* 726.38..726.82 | 12.9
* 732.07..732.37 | 14.1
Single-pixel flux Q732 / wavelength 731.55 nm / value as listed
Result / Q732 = 13.59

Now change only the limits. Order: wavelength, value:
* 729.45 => 13.33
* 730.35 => 13.55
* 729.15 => 12.86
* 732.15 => 14.16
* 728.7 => 13.3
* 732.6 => 11.49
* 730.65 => 13.38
